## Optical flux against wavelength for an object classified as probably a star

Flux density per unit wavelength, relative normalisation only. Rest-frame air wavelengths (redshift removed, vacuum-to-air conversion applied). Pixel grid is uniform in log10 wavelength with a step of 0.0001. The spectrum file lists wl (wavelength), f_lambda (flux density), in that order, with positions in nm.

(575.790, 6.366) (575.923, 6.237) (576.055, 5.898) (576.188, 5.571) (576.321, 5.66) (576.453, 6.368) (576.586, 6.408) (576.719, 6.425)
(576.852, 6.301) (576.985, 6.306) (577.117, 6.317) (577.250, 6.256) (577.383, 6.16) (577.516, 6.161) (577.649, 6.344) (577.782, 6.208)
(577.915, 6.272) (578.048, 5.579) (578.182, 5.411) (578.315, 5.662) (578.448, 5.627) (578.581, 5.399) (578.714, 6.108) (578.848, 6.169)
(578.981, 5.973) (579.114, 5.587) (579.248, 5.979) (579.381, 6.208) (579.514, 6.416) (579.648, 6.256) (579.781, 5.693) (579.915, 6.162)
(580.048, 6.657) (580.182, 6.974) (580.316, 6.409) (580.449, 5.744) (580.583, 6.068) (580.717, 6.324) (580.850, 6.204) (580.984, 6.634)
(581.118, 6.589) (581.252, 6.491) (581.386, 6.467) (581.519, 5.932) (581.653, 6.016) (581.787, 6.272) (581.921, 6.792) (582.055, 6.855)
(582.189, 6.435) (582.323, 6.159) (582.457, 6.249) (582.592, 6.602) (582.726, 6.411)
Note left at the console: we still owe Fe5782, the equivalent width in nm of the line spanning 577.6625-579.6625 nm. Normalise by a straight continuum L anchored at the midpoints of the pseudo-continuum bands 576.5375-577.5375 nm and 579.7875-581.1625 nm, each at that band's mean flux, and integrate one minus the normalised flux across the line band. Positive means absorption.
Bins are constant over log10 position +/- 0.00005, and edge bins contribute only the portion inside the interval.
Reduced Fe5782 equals 0.12 nm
